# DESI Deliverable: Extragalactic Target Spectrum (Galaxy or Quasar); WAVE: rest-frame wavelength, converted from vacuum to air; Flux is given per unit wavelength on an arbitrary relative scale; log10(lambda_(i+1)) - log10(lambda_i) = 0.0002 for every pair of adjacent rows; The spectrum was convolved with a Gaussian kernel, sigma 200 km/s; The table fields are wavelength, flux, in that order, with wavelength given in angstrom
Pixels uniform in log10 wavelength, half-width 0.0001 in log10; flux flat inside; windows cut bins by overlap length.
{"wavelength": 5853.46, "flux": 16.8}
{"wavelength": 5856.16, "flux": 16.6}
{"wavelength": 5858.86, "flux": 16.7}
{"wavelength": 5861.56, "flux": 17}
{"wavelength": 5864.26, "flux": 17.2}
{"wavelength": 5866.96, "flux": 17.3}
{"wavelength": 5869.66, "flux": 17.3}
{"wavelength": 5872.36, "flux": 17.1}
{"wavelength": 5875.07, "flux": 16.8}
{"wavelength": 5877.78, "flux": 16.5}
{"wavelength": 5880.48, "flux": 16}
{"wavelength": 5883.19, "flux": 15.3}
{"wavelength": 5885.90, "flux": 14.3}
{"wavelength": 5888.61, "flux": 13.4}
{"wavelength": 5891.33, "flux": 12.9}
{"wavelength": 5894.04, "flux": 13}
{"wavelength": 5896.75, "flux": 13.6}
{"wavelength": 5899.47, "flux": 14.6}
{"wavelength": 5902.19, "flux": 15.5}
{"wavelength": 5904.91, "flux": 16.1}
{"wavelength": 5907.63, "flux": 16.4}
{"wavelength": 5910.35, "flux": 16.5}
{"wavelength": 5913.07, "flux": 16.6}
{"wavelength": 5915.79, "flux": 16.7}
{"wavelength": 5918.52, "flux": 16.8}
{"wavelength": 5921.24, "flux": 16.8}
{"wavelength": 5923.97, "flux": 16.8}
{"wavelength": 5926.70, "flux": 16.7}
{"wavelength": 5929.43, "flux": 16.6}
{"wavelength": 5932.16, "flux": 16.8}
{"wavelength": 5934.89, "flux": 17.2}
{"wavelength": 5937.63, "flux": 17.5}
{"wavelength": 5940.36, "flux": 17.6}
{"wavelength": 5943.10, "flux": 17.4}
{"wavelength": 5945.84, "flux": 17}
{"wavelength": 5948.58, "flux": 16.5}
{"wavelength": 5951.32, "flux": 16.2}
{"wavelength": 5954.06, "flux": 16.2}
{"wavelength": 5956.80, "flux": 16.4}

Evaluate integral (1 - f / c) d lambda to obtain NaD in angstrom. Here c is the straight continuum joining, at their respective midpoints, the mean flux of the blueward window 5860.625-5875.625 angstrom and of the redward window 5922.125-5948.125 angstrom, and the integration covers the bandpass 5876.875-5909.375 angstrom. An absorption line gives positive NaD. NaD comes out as 4.38 angstrom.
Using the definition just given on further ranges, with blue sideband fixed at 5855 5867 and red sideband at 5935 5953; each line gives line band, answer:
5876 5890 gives 1.5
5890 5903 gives 2.4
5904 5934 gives 0.6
